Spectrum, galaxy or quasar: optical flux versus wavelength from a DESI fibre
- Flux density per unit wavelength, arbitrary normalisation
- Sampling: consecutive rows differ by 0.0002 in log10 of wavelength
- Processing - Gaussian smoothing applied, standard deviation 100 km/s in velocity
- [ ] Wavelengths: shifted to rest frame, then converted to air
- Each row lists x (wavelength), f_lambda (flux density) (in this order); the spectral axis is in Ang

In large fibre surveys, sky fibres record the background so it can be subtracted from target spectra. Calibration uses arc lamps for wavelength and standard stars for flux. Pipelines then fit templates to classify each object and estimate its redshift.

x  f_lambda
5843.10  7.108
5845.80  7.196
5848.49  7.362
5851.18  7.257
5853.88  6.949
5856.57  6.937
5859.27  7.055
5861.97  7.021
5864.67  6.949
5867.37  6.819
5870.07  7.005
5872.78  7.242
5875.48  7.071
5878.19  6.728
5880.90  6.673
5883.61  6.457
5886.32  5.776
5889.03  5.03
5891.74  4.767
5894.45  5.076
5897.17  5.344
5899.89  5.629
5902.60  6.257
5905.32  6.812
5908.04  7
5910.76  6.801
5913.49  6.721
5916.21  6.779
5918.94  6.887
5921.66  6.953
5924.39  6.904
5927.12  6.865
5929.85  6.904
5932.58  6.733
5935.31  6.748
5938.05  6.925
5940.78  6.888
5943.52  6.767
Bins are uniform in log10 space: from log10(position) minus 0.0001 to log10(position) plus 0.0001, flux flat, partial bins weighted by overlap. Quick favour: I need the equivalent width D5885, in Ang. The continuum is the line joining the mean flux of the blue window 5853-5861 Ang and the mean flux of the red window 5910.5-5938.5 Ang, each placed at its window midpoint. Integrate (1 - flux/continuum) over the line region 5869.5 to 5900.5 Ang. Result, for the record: 3.9 Ang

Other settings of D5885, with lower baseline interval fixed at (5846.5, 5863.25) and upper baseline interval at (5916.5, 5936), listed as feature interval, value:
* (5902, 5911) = 0.2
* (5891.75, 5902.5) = 2.4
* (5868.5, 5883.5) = 0.3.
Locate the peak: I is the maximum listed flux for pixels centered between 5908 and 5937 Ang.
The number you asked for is 7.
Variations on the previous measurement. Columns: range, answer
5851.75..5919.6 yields 7.242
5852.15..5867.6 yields 7.055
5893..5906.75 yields 6.812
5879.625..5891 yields 6.673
